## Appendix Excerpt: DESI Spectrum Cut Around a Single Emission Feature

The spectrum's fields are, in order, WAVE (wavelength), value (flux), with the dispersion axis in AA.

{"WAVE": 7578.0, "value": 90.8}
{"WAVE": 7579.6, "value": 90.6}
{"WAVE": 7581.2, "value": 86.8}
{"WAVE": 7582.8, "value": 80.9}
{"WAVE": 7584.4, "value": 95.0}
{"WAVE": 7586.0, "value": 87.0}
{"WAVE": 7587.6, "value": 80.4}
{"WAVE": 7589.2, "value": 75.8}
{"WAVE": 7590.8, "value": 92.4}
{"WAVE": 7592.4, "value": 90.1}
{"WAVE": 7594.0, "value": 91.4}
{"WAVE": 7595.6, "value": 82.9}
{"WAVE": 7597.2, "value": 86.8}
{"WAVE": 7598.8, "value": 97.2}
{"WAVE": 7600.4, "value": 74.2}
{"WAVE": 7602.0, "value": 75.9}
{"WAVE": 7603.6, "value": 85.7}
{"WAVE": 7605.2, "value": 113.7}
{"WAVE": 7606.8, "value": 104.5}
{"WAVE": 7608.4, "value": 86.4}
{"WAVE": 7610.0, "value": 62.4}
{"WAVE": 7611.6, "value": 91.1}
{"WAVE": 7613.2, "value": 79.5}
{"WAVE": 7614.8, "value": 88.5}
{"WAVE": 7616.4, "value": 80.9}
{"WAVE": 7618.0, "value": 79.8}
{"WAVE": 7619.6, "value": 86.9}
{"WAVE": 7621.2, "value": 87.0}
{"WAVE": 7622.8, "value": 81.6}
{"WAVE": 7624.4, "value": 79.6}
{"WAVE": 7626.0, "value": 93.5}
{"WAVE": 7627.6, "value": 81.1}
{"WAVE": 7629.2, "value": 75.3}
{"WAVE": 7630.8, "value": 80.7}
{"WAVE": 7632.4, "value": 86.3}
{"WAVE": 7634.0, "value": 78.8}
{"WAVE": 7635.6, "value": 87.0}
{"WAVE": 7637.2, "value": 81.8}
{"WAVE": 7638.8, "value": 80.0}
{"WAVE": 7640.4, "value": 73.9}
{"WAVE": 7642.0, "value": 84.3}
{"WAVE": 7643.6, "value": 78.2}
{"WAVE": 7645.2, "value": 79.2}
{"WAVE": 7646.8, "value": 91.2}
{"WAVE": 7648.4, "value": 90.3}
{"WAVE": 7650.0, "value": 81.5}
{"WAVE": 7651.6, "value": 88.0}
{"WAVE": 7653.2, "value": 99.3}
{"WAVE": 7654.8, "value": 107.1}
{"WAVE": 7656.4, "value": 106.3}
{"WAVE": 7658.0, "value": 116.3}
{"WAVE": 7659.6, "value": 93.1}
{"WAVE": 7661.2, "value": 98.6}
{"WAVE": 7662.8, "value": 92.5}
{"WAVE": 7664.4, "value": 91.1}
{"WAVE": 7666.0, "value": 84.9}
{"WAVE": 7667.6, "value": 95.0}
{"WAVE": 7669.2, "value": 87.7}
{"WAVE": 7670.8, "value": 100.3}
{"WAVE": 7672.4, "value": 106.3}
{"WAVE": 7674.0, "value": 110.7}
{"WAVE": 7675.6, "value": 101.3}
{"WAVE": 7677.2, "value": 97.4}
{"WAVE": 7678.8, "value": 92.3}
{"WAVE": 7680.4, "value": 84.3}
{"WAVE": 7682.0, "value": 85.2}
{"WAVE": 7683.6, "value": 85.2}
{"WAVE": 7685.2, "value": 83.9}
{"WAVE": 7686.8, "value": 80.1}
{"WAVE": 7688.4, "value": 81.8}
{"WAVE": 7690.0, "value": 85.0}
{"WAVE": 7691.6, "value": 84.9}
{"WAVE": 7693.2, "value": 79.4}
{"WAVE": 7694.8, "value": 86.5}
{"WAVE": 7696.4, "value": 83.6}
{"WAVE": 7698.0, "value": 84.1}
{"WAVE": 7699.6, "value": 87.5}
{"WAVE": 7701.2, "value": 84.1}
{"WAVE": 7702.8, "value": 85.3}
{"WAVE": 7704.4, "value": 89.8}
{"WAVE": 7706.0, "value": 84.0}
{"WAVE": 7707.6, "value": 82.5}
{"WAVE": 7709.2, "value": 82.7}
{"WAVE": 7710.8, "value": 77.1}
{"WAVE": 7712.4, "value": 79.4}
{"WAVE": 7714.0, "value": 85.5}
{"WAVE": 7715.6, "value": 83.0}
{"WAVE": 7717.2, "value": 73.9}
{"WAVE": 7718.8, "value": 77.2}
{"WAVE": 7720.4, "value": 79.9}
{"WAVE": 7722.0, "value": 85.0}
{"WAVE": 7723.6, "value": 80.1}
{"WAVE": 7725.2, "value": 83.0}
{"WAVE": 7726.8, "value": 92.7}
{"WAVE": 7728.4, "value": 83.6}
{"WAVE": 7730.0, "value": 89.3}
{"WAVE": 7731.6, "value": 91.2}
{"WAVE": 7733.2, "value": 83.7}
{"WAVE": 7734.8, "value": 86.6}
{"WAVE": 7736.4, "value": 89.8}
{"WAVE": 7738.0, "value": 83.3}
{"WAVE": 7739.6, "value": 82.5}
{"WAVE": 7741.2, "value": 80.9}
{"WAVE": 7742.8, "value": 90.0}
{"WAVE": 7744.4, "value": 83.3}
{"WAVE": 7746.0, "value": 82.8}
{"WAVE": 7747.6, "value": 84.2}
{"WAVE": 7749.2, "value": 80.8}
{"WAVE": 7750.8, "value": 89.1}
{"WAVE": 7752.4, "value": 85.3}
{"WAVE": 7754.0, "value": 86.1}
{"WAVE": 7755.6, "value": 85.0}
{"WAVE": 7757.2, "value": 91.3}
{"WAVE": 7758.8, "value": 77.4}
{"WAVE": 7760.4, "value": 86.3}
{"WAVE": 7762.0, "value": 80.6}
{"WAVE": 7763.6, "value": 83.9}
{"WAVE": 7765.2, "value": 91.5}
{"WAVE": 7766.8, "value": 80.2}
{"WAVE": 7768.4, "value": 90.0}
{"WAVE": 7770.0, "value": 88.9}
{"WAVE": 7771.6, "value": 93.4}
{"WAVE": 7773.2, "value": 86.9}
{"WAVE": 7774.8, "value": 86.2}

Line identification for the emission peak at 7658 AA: [S II] 6716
